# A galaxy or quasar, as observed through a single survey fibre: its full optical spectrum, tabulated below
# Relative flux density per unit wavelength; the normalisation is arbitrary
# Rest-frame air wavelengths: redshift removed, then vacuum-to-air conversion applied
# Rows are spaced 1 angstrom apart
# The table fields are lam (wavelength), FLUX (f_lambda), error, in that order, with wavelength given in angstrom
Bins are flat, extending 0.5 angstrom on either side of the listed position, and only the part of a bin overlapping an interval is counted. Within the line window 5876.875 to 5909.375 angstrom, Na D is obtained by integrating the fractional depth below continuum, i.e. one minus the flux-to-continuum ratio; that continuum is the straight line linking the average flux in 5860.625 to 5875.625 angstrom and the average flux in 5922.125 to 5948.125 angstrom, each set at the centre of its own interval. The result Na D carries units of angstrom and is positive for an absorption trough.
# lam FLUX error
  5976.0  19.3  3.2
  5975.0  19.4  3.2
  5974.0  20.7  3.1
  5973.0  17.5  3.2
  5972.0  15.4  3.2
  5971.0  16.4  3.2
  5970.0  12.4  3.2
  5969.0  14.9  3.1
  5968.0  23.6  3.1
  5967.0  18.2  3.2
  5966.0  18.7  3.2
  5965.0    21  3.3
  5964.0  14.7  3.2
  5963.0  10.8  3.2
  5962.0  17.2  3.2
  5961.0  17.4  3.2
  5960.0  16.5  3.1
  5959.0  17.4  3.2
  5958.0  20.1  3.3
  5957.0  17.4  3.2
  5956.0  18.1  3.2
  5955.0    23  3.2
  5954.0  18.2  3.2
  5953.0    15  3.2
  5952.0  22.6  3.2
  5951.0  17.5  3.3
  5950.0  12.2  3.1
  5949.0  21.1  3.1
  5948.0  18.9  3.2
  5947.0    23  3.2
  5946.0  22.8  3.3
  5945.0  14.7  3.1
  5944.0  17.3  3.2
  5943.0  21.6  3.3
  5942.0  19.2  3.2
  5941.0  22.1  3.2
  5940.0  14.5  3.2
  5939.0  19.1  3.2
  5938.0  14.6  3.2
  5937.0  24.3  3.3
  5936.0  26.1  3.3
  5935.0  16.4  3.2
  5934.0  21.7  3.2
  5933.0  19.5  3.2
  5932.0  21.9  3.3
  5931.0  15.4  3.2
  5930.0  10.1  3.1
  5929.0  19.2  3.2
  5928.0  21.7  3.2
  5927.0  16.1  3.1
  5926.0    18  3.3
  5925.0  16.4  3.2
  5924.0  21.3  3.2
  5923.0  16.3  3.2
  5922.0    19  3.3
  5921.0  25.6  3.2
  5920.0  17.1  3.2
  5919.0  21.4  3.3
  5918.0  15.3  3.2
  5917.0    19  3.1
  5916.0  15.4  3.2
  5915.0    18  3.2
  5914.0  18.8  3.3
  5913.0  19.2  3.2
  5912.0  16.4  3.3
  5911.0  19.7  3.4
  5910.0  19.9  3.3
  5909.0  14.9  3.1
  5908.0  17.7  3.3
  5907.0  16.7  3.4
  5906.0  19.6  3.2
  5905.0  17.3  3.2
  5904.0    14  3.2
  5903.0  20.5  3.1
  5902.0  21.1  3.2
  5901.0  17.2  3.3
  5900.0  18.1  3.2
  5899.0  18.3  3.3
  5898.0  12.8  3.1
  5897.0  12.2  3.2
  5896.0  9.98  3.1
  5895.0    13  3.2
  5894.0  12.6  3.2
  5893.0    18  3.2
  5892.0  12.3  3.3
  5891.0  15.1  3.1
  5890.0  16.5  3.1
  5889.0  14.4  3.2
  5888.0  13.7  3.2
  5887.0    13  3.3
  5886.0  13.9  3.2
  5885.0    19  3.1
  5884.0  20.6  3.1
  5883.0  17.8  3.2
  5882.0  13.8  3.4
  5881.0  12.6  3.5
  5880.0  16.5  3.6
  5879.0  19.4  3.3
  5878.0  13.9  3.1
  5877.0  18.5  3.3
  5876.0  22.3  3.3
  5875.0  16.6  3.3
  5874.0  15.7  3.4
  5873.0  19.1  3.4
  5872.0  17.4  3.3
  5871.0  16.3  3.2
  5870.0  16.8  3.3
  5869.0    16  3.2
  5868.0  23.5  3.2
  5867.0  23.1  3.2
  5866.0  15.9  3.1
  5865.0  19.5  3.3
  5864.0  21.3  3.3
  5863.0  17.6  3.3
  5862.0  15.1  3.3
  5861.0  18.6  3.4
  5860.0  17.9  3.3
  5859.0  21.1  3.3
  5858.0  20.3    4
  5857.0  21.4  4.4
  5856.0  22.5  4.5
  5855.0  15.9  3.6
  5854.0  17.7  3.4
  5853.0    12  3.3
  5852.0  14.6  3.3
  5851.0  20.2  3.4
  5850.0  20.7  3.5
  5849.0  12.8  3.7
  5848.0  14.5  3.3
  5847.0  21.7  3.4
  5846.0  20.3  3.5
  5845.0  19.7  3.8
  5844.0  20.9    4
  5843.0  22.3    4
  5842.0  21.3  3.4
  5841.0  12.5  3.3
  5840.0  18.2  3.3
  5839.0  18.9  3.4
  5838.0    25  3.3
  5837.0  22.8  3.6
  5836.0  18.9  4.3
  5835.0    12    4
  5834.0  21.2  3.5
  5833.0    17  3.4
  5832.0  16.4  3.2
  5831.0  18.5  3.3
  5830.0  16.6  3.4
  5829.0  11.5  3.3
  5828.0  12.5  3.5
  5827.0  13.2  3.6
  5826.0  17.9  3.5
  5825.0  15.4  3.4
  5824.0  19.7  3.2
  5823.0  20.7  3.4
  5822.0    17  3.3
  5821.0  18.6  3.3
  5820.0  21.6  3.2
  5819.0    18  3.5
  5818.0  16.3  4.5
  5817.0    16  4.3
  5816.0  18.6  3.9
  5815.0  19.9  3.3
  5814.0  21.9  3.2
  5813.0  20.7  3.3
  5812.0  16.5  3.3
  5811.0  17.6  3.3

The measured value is 4.6 angstrom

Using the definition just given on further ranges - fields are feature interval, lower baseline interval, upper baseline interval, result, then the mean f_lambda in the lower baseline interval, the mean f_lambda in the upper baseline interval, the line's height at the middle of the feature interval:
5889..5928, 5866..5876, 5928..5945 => 3.2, 18.4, 18.9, 18.7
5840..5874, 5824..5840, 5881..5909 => -3.6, 17.3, 15.8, 16.7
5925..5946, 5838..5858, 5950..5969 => -0.8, 18.5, 17.9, 18.1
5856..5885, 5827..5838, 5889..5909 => -3.4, 17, 15.9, 16.3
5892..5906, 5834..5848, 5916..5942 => 2.4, 19.5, 18.8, 19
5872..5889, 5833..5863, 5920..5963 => 1.9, 18.6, 18.7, 18.6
